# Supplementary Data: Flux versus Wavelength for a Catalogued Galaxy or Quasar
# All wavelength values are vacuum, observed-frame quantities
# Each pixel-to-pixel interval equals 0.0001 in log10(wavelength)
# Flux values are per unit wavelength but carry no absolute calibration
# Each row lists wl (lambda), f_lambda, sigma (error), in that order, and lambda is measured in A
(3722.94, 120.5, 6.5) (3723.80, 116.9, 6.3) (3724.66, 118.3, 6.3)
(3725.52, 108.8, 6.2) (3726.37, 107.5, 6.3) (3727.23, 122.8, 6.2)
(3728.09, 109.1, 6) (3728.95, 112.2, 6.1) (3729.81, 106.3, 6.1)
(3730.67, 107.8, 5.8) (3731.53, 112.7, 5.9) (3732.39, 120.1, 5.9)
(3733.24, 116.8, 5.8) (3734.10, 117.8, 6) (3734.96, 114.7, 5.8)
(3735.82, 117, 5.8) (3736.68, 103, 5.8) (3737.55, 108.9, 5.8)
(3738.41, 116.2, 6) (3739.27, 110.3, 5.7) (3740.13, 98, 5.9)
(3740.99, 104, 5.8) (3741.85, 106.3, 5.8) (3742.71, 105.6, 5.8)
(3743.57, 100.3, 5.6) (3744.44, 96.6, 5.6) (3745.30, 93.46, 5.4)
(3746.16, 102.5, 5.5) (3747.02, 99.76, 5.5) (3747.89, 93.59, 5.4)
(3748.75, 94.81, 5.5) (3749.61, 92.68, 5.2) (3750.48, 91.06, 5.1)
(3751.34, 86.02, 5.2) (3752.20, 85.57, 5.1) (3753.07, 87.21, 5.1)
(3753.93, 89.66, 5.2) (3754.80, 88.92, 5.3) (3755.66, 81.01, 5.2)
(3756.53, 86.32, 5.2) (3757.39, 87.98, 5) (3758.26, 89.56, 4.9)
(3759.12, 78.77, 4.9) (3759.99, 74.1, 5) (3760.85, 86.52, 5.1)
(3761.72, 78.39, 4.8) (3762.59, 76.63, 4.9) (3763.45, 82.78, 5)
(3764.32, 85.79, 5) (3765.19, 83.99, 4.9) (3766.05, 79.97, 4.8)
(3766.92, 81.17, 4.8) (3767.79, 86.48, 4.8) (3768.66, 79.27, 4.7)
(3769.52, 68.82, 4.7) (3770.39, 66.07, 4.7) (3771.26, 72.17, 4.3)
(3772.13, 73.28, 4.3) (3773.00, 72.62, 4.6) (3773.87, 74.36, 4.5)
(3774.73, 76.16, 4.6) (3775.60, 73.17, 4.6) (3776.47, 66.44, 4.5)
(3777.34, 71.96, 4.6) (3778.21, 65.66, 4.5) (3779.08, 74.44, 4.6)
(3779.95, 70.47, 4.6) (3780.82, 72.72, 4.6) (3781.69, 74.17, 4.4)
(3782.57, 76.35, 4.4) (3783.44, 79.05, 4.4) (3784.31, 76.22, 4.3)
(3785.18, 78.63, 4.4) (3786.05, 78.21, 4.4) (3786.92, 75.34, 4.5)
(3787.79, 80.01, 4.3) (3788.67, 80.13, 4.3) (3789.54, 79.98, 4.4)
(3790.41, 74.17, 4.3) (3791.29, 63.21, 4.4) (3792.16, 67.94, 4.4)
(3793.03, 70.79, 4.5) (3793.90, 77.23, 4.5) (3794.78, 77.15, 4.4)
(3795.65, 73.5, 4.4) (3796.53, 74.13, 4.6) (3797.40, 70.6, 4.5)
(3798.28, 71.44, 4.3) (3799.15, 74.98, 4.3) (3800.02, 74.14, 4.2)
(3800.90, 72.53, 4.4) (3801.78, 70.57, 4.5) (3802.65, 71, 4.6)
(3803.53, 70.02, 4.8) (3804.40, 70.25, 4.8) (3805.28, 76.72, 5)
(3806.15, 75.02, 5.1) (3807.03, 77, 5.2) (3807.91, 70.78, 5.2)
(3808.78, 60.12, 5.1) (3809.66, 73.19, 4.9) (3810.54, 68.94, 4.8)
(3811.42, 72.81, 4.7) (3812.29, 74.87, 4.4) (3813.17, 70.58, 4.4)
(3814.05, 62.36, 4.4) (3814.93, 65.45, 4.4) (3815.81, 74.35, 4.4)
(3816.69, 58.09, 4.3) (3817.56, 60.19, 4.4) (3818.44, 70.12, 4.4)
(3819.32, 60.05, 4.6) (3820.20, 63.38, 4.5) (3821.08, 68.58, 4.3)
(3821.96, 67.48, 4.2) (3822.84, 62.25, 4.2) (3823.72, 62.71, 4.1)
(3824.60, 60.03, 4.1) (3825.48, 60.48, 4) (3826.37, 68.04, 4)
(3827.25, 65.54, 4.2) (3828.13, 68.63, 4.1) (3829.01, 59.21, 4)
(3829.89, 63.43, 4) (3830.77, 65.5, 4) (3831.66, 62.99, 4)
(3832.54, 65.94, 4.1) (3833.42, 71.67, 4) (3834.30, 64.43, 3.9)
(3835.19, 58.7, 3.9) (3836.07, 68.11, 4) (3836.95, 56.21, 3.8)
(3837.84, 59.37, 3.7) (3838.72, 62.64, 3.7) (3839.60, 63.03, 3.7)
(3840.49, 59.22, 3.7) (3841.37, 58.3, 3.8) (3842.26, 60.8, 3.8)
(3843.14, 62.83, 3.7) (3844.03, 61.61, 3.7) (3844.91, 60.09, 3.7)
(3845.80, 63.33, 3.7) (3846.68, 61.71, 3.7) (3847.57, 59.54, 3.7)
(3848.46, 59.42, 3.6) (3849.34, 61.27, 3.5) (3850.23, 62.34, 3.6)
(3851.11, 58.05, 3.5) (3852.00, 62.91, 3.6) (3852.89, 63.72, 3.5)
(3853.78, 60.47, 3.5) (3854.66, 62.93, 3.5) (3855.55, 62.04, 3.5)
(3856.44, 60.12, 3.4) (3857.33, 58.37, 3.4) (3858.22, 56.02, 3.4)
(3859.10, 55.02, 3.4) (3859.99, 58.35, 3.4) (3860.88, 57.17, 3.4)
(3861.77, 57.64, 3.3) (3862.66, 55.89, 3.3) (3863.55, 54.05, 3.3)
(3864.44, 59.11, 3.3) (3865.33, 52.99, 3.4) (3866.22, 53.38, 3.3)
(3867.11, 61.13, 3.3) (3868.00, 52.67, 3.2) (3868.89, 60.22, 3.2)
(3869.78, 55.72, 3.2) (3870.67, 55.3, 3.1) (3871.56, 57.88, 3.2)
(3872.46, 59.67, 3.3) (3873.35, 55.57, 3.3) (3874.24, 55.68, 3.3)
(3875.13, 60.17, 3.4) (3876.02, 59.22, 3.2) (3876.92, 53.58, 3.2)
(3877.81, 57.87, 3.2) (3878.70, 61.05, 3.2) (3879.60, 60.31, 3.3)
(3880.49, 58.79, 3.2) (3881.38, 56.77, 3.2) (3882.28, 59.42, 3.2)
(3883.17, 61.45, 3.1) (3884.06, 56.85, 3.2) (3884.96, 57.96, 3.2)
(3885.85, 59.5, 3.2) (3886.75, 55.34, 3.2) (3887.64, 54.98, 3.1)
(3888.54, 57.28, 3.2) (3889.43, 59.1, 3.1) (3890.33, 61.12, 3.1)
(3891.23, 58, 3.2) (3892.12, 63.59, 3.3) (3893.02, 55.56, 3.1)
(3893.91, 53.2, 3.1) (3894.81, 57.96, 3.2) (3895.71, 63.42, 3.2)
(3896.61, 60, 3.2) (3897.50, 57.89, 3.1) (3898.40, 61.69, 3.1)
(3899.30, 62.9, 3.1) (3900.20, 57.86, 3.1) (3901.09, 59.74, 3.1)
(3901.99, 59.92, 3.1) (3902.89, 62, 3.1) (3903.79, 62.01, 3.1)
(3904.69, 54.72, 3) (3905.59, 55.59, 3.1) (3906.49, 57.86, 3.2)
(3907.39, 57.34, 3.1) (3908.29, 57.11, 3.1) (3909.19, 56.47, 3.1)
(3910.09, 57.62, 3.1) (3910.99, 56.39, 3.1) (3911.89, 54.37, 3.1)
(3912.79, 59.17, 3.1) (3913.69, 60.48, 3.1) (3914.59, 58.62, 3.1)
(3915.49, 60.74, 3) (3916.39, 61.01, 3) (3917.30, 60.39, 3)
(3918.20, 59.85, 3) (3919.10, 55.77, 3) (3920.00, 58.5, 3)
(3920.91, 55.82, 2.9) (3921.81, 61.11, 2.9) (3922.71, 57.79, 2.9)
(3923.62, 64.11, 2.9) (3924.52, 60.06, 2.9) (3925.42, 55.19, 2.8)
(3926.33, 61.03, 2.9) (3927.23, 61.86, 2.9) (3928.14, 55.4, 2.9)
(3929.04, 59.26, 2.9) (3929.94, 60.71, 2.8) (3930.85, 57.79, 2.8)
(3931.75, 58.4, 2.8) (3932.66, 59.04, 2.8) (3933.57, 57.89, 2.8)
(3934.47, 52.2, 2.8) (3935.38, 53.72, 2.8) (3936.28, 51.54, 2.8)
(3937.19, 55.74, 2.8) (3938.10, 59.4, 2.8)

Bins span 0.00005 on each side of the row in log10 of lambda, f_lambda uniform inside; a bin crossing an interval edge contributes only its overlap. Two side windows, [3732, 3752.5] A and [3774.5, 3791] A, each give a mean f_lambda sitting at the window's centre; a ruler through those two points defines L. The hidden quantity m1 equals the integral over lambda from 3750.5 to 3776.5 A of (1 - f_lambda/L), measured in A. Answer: 2.3 A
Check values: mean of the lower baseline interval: 103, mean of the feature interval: 80.4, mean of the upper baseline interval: 74.7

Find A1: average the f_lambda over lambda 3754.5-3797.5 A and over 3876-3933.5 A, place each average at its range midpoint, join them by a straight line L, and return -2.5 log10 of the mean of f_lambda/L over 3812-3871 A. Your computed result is 0.10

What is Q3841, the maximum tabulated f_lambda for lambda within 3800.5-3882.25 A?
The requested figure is 77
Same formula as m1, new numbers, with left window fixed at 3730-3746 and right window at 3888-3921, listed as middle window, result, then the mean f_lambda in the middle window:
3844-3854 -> 1.86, 61.2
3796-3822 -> 5.20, 69.7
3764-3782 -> 4.27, 74.7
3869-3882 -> 1.84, 57.8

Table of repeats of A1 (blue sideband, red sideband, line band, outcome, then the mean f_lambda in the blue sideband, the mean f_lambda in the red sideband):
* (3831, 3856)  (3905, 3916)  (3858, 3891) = 0.05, 61.9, 57.7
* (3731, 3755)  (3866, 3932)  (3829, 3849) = 0.21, 102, 58.5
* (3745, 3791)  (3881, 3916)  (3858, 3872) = 0.14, 80.5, 58.5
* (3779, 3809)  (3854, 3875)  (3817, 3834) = 0.03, 73.8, 57.3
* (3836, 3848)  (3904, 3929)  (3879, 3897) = 0.02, 61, 58.4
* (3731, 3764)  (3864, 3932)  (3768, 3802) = 0.18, 96.7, 58.4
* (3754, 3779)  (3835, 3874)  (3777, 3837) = 0.00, 78.3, 59.2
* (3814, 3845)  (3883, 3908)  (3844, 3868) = 0.04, 63.4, 58.7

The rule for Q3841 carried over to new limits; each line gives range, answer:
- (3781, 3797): 80.13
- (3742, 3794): 105.6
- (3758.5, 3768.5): 86.52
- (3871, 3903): 63.59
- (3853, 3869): 62.93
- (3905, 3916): 60.74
